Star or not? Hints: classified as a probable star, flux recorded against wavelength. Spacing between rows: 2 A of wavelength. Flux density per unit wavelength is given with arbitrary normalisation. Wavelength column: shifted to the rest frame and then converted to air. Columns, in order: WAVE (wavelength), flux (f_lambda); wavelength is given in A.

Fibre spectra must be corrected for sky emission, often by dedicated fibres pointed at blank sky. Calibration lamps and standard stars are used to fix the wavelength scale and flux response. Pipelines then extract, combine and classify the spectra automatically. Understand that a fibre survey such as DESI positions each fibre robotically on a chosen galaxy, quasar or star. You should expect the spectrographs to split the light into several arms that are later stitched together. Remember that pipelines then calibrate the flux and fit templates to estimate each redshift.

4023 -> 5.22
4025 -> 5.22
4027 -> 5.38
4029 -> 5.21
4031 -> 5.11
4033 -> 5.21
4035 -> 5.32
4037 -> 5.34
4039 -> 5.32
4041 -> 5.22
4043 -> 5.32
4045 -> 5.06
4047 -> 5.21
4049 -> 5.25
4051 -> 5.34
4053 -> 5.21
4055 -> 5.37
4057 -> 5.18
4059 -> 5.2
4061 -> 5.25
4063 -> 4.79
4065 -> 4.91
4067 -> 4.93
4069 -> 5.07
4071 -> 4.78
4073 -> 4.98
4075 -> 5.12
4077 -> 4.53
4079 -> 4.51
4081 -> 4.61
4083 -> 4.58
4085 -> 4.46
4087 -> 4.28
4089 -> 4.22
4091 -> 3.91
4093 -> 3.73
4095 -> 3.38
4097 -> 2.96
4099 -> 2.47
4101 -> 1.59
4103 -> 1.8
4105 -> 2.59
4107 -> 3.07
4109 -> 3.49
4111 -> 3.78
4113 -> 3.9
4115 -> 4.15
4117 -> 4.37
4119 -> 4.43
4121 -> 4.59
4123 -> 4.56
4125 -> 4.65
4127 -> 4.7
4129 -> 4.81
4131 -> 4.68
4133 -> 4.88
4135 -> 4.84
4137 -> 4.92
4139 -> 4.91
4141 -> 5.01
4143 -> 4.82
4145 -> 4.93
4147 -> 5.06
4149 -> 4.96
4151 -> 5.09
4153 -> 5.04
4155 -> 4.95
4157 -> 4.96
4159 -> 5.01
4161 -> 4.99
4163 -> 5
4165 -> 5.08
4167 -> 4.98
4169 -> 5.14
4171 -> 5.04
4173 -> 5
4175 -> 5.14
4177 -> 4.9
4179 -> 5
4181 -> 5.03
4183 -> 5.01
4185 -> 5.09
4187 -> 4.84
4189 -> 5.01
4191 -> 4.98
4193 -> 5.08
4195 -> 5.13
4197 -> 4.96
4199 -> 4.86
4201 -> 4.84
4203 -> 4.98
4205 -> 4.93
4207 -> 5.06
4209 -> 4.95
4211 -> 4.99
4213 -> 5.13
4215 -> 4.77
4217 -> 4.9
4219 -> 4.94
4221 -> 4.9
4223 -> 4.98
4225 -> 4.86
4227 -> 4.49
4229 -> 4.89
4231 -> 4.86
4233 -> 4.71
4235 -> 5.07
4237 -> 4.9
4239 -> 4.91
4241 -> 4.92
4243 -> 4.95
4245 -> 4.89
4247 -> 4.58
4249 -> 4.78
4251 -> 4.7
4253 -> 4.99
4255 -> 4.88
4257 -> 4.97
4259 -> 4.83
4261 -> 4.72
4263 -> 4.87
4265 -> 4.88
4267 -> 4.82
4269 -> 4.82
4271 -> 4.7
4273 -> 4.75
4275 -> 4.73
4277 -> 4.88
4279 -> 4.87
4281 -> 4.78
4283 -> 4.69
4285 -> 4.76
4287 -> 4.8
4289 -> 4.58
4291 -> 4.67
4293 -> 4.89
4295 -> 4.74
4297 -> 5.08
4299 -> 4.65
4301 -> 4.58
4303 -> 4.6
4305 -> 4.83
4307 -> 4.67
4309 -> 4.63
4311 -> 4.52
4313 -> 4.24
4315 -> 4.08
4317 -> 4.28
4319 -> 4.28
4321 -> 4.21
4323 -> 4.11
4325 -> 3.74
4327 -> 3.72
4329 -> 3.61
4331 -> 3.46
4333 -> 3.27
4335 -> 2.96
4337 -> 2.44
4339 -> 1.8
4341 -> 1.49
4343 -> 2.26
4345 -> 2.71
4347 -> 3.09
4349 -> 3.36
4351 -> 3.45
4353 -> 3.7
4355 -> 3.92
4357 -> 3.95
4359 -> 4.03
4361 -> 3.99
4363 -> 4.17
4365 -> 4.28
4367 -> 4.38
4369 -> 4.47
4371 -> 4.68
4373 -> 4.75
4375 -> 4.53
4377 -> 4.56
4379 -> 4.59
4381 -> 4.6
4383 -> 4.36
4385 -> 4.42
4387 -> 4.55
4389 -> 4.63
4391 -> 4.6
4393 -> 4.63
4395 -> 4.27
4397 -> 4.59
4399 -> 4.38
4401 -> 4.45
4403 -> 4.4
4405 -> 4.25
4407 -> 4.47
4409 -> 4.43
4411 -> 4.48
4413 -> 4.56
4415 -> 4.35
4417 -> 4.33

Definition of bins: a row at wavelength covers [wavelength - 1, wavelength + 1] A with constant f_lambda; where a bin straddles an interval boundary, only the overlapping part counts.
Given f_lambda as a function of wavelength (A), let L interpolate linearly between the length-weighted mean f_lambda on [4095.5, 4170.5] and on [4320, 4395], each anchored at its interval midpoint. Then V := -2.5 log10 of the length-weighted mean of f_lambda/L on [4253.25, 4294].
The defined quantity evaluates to -0.191 mag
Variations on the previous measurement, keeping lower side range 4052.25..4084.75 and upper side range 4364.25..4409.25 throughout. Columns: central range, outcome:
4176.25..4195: -0.05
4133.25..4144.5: -0.02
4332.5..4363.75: 0.40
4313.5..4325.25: 0.11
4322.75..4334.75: 0.27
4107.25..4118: 0.25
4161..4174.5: -0.06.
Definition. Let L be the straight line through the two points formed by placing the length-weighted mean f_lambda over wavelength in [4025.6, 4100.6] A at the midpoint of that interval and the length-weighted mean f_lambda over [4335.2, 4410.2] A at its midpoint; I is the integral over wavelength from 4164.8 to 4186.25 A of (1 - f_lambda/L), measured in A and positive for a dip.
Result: -2.7 A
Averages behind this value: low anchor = 4.75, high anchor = 3.98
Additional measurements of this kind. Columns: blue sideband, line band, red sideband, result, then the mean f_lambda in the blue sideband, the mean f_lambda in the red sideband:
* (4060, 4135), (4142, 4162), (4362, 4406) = -3.6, 4.16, 4.48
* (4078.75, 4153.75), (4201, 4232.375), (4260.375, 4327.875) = -3.5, 4.17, 4.59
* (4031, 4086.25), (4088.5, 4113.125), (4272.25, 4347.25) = 9.0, 5.04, 4.07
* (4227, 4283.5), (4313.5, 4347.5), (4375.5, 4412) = 10.0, 4.83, 4.48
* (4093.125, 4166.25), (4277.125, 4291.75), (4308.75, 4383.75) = -3.0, 4.29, 3.8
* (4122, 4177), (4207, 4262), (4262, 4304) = -0.5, 4.93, 4.77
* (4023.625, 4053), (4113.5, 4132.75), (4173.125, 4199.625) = 2.1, 5.25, 5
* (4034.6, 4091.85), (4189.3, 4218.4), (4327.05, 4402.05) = -3.5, 4.94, 3.87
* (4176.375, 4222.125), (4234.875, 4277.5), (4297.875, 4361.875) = -4.0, 4.97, 3.71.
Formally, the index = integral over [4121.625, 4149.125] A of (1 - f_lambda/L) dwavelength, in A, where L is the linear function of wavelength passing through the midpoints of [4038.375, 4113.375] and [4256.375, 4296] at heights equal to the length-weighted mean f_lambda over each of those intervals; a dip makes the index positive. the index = -2.1 A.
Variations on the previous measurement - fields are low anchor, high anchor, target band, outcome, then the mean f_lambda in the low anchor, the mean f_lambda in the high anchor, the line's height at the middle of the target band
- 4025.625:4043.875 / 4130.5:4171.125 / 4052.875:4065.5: 0.2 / 5.27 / 4.97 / 5.21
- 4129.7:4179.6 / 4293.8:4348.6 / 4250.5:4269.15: -2.8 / 4.97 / 3.78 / 4.22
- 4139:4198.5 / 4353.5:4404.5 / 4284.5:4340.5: 5.8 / 5.01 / 4.4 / 4.59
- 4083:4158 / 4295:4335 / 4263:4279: -2.2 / 4.19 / 4.22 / 4.21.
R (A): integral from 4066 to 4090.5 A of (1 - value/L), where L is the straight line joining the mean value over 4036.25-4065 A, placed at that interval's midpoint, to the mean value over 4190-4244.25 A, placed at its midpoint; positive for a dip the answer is 2.4 A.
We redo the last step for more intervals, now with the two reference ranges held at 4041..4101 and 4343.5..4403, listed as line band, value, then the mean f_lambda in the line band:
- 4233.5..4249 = -1.8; 4.88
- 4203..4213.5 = -1.4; 5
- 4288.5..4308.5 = -2.0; 4.73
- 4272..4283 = -1.2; 4.79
